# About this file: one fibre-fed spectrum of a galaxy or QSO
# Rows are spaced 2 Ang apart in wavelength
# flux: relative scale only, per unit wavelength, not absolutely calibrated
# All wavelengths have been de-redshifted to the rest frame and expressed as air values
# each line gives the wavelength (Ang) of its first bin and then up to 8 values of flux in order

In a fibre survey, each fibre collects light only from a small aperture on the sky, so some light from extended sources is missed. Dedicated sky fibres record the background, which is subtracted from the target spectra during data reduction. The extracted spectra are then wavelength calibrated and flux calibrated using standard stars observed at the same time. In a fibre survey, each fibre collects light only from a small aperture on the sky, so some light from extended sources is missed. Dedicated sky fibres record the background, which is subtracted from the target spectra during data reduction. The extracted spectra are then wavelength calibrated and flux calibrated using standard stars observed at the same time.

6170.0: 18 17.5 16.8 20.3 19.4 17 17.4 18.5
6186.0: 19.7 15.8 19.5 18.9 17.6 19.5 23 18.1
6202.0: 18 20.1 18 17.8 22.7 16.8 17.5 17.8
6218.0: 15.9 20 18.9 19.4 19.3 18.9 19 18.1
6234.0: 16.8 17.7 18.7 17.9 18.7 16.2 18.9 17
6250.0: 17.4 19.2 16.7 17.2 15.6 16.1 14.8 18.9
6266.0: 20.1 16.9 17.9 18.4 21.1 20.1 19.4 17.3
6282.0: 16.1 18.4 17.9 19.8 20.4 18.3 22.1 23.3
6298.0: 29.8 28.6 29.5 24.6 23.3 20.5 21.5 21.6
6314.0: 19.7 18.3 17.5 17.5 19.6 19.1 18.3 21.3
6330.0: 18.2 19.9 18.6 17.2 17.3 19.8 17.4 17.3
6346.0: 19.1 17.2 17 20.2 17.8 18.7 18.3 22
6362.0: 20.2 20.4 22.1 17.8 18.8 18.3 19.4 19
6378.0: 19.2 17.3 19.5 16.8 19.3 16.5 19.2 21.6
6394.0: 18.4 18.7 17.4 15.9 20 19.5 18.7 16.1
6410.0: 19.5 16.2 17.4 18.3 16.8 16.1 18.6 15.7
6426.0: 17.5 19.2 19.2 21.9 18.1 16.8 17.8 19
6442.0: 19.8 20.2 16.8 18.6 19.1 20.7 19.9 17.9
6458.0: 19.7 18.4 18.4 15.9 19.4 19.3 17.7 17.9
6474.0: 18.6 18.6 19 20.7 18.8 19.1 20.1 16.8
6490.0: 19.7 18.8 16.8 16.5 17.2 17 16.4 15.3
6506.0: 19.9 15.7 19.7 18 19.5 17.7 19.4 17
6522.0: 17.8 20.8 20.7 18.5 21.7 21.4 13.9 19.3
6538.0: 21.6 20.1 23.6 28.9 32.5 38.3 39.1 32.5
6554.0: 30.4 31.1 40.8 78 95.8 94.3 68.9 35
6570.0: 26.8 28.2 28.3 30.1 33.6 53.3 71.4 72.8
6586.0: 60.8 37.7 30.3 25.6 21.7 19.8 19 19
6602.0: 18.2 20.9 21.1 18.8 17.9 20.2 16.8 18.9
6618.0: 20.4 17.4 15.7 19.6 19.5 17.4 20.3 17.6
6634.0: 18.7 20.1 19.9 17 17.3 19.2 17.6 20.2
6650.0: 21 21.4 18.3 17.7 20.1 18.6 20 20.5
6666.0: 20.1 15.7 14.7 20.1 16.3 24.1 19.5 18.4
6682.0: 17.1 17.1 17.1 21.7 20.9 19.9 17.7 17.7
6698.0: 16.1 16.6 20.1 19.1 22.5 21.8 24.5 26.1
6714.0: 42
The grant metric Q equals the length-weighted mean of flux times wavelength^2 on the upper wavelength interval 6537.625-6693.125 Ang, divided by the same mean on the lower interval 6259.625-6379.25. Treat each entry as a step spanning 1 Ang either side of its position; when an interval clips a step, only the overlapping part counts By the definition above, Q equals 1.54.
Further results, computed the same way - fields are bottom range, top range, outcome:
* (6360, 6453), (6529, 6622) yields 1.90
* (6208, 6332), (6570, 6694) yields 1.35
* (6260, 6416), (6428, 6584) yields 1.43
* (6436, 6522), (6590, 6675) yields 1.09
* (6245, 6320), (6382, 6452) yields 0.96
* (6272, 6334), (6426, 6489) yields 0.95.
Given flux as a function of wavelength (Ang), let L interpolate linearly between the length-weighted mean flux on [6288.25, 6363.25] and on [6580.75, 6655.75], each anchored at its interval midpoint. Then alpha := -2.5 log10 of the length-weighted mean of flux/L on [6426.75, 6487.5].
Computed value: 0.17 mag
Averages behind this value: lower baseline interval 20.3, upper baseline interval 24.1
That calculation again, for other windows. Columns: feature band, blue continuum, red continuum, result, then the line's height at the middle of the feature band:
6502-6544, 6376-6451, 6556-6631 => 0.41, 28.1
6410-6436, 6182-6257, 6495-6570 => 0.39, 25.6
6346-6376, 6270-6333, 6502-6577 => 0.21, 23.1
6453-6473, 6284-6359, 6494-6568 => 0.39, 26.4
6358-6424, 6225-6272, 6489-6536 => -0.03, 18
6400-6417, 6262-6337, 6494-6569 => 0.33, 24.5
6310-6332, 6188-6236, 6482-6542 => -0.03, 18.6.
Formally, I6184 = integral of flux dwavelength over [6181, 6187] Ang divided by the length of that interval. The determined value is 18.5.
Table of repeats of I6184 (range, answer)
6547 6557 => 34.3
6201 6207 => 18.7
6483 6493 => 18.9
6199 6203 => 18.1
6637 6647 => 18.2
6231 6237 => 17.5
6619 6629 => 17.9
